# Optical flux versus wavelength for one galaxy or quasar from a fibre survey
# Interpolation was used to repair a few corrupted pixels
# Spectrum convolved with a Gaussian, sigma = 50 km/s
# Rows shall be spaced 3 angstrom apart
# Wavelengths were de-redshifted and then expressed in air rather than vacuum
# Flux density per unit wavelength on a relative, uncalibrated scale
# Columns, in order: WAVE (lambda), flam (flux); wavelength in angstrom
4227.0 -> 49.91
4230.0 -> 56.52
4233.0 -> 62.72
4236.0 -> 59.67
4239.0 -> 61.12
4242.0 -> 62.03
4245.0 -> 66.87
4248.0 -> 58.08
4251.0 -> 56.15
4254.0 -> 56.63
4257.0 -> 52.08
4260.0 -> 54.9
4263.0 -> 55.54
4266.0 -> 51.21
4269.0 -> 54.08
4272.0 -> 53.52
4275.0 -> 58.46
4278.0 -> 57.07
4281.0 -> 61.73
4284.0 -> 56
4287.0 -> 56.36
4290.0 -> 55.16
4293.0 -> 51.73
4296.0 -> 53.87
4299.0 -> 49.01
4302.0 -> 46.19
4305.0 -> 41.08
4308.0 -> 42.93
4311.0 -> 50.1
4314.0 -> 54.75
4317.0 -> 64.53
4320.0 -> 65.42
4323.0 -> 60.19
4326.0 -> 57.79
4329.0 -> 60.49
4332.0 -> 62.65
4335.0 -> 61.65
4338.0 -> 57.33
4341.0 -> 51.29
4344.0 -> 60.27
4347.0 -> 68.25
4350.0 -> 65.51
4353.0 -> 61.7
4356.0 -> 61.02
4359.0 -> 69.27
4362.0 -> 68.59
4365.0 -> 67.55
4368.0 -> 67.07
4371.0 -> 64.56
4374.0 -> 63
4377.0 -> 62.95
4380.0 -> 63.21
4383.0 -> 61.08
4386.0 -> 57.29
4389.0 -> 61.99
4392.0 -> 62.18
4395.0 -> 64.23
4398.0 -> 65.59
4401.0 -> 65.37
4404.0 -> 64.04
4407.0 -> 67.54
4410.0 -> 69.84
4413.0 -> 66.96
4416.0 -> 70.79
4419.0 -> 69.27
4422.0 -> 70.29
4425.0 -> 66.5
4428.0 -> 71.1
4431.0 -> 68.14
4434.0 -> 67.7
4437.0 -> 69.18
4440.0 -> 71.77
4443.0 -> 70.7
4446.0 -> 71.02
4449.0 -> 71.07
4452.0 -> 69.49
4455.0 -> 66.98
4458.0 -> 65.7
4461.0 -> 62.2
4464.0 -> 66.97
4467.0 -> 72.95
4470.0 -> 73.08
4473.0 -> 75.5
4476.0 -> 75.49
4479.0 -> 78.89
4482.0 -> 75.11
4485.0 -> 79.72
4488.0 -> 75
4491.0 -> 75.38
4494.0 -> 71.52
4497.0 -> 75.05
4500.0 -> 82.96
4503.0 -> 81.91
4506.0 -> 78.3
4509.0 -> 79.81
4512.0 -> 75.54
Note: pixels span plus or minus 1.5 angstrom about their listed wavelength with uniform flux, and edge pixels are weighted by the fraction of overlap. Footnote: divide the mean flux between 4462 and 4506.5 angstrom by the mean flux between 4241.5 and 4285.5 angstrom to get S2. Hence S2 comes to 1.3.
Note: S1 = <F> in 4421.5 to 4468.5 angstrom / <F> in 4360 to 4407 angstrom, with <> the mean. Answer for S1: 1.07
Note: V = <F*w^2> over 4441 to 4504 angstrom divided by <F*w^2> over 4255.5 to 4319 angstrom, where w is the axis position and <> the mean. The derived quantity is 1.49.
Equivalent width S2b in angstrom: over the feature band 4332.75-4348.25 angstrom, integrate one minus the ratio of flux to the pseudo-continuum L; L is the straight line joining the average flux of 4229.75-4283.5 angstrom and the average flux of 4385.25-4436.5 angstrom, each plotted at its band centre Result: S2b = 0.7 angstrom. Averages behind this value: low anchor 57.7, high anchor 66.6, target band 59.8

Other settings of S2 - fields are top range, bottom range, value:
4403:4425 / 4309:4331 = 1.16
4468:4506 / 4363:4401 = 1.21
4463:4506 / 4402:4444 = 1.10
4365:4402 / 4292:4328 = 1.19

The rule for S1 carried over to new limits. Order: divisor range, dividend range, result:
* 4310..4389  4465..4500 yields 1.22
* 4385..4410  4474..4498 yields 1.18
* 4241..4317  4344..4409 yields 1.18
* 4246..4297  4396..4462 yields 1.23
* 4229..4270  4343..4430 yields 1.13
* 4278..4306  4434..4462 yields 1.30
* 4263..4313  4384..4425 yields 1.25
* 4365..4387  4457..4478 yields 1.12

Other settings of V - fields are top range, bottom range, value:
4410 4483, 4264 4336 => 1.36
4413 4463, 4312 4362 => 1.17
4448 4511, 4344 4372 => 1.19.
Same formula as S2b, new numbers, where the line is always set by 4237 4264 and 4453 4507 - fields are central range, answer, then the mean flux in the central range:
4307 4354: 3.36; 59.2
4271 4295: 1.66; 56.3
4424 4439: 0.41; 68.7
